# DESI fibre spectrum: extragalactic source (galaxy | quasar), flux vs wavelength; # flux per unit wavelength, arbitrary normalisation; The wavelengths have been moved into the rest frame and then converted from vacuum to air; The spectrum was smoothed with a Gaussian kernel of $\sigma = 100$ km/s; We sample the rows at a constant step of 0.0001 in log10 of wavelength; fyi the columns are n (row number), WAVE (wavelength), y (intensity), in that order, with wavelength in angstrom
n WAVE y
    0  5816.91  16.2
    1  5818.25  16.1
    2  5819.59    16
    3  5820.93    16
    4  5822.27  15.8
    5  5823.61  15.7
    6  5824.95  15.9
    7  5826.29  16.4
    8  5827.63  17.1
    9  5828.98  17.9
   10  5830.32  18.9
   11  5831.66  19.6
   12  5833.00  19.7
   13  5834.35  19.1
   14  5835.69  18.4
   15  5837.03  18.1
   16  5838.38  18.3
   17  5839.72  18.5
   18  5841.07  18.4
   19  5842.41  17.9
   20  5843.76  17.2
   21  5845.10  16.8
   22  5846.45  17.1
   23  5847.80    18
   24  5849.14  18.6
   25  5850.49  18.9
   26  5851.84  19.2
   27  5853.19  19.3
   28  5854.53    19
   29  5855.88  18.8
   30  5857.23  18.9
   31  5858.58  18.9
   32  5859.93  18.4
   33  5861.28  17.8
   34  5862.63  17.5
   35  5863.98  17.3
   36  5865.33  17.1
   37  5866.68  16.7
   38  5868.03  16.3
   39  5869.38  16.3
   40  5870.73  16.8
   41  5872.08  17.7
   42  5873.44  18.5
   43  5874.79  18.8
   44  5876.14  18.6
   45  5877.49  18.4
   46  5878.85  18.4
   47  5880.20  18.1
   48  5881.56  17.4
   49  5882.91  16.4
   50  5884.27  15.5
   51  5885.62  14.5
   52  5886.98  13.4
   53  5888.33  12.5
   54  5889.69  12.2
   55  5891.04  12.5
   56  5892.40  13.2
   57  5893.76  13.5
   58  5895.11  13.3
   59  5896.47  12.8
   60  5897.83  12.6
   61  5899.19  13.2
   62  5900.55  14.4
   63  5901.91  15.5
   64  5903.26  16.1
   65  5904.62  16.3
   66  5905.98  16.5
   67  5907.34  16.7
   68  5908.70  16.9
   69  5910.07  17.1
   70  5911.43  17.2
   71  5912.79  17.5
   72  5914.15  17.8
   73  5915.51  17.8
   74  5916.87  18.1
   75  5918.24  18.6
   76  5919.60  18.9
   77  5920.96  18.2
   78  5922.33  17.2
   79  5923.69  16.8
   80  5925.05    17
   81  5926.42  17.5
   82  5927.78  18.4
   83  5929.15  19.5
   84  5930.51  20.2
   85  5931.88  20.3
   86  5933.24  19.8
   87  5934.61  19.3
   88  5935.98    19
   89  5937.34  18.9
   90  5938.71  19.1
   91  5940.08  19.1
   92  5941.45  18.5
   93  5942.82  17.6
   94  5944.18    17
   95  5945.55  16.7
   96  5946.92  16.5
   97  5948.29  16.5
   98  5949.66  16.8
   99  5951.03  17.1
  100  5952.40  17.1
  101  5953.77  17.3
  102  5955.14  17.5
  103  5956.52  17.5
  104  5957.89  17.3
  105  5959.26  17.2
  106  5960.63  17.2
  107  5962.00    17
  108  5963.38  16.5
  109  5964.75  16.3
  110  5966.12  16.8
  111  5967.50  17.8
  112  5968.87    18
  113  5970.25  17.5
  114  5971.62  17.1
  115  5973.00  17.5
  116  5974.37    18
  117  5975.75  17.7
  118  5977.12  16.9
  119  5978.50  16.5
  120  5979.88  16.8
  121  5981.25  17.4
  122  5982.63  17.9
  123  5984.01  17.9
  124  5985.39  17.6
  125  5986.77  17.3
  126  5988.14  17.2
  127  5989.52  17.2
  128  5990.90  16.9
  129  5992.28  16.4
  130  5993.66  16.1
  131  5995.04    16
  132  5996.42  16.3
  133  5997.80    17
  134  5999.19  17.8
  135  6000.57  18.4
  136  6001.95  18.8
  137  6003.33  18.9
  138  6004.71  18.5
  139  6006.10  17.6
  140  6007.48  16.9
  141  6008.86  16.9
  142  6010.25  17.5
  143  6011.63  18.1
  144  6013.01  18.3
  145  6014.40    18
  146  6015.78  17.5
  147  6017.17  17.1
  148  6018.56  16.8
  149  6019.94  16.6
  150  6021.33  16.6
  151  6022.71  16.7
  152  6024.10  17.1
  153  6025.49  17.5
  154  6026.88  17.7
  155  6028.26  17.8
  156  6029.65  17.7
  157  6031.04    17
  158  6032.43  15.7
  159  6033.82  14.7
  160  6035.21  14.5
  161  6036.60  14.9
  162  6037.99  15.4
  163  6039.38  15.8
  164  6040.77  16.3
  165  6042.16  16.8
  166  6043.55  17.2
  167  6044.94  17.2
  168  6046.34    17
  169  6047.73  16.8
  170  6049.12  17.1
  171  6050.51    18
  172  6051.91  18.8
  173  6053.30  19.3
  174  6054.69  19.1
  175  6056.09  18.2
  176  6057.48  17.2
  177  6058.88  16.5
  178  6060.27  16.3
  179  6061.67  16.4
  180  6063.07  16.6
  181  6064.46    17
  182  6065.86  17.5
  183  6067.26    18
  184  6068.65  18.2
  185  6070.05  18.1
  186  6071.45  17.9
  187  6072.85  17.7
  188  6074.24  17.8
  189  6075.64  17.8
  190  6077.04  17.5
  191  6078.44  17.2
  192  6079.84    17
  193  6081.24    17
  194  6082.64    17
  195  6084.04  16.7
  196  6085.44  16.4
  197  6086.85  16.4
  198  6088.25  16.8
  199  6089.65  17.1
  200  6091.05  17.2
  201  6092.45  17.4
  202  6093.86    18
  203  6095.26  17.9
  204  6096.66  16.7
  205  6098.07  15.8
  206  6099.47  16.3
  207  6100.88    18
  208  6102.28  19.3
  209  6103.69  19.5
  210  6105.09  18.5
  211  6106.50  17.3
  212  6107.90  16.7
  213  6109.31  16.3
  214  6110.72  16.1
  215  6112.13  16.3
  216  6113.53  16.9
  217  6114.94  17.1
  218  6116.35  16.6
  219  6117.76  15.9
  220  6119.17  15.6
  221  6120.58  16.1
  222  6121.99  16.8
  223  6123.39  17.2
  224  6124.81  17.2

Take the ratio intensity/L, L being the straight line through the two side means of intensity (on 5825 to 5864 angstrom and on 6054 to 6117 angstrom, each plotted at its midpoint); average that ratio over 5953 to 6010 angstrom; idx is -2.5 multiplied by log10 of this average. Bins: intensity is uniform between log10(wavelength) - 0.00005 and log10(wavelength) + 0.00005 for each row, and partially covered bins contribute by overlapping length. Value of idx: 0.02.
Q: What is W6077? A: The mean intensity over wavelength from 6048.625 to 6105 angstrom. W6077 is 17.5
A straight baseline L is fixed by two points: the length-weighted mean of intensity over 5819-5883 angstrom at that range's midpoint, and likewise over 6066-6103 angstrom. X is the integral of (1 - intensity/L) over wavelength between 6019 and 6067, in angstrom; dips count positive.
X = 1.4 angstrom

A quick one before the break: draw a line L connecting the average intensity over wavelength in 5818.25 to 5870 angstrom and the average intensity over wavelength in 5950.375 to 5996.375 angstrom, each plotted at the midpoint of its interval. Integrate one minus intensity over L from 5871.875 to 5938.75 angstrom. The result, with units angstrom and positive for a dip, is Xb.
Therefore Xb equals 2.8 angstrom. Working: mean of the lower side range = 17.8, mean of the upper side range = 17.2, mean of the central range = 16.7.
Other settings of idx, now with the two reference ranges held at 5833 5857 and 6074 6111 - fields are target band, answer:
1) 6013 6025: 0.03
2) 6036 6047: 0.07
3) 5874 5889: 0.10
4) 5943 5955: 0.06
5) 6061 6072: -0.01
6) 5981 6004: 0.02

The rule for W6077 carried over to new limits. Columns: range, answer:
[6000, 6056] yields 17.2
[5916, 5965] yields 17.9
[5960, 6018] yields 17.4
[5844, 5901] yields 16.5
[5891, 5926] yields 16.1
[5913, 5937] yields 18.5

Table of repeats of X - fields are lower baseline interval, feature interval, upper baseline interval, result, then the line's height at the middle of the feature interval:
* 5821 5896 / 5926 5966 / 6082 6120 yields -1.8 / 17.1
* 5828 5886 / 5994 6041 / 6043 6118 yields 1.3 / 17.5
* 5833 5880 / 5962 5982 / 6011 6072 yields 0.3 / 17.5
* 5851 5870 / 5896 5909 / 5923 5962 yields 2.1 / 18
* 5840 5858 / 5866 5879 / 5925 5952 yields 0.5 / 18.3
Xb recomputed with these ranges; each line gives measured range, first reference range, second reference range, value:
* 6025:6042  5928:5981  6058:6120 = 1.1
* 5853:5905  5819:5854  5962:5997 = 4.2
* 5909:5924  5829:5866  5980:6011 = 0.1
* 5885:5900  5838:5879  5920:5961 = 4.1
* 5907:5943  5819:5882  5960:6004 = -1.6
